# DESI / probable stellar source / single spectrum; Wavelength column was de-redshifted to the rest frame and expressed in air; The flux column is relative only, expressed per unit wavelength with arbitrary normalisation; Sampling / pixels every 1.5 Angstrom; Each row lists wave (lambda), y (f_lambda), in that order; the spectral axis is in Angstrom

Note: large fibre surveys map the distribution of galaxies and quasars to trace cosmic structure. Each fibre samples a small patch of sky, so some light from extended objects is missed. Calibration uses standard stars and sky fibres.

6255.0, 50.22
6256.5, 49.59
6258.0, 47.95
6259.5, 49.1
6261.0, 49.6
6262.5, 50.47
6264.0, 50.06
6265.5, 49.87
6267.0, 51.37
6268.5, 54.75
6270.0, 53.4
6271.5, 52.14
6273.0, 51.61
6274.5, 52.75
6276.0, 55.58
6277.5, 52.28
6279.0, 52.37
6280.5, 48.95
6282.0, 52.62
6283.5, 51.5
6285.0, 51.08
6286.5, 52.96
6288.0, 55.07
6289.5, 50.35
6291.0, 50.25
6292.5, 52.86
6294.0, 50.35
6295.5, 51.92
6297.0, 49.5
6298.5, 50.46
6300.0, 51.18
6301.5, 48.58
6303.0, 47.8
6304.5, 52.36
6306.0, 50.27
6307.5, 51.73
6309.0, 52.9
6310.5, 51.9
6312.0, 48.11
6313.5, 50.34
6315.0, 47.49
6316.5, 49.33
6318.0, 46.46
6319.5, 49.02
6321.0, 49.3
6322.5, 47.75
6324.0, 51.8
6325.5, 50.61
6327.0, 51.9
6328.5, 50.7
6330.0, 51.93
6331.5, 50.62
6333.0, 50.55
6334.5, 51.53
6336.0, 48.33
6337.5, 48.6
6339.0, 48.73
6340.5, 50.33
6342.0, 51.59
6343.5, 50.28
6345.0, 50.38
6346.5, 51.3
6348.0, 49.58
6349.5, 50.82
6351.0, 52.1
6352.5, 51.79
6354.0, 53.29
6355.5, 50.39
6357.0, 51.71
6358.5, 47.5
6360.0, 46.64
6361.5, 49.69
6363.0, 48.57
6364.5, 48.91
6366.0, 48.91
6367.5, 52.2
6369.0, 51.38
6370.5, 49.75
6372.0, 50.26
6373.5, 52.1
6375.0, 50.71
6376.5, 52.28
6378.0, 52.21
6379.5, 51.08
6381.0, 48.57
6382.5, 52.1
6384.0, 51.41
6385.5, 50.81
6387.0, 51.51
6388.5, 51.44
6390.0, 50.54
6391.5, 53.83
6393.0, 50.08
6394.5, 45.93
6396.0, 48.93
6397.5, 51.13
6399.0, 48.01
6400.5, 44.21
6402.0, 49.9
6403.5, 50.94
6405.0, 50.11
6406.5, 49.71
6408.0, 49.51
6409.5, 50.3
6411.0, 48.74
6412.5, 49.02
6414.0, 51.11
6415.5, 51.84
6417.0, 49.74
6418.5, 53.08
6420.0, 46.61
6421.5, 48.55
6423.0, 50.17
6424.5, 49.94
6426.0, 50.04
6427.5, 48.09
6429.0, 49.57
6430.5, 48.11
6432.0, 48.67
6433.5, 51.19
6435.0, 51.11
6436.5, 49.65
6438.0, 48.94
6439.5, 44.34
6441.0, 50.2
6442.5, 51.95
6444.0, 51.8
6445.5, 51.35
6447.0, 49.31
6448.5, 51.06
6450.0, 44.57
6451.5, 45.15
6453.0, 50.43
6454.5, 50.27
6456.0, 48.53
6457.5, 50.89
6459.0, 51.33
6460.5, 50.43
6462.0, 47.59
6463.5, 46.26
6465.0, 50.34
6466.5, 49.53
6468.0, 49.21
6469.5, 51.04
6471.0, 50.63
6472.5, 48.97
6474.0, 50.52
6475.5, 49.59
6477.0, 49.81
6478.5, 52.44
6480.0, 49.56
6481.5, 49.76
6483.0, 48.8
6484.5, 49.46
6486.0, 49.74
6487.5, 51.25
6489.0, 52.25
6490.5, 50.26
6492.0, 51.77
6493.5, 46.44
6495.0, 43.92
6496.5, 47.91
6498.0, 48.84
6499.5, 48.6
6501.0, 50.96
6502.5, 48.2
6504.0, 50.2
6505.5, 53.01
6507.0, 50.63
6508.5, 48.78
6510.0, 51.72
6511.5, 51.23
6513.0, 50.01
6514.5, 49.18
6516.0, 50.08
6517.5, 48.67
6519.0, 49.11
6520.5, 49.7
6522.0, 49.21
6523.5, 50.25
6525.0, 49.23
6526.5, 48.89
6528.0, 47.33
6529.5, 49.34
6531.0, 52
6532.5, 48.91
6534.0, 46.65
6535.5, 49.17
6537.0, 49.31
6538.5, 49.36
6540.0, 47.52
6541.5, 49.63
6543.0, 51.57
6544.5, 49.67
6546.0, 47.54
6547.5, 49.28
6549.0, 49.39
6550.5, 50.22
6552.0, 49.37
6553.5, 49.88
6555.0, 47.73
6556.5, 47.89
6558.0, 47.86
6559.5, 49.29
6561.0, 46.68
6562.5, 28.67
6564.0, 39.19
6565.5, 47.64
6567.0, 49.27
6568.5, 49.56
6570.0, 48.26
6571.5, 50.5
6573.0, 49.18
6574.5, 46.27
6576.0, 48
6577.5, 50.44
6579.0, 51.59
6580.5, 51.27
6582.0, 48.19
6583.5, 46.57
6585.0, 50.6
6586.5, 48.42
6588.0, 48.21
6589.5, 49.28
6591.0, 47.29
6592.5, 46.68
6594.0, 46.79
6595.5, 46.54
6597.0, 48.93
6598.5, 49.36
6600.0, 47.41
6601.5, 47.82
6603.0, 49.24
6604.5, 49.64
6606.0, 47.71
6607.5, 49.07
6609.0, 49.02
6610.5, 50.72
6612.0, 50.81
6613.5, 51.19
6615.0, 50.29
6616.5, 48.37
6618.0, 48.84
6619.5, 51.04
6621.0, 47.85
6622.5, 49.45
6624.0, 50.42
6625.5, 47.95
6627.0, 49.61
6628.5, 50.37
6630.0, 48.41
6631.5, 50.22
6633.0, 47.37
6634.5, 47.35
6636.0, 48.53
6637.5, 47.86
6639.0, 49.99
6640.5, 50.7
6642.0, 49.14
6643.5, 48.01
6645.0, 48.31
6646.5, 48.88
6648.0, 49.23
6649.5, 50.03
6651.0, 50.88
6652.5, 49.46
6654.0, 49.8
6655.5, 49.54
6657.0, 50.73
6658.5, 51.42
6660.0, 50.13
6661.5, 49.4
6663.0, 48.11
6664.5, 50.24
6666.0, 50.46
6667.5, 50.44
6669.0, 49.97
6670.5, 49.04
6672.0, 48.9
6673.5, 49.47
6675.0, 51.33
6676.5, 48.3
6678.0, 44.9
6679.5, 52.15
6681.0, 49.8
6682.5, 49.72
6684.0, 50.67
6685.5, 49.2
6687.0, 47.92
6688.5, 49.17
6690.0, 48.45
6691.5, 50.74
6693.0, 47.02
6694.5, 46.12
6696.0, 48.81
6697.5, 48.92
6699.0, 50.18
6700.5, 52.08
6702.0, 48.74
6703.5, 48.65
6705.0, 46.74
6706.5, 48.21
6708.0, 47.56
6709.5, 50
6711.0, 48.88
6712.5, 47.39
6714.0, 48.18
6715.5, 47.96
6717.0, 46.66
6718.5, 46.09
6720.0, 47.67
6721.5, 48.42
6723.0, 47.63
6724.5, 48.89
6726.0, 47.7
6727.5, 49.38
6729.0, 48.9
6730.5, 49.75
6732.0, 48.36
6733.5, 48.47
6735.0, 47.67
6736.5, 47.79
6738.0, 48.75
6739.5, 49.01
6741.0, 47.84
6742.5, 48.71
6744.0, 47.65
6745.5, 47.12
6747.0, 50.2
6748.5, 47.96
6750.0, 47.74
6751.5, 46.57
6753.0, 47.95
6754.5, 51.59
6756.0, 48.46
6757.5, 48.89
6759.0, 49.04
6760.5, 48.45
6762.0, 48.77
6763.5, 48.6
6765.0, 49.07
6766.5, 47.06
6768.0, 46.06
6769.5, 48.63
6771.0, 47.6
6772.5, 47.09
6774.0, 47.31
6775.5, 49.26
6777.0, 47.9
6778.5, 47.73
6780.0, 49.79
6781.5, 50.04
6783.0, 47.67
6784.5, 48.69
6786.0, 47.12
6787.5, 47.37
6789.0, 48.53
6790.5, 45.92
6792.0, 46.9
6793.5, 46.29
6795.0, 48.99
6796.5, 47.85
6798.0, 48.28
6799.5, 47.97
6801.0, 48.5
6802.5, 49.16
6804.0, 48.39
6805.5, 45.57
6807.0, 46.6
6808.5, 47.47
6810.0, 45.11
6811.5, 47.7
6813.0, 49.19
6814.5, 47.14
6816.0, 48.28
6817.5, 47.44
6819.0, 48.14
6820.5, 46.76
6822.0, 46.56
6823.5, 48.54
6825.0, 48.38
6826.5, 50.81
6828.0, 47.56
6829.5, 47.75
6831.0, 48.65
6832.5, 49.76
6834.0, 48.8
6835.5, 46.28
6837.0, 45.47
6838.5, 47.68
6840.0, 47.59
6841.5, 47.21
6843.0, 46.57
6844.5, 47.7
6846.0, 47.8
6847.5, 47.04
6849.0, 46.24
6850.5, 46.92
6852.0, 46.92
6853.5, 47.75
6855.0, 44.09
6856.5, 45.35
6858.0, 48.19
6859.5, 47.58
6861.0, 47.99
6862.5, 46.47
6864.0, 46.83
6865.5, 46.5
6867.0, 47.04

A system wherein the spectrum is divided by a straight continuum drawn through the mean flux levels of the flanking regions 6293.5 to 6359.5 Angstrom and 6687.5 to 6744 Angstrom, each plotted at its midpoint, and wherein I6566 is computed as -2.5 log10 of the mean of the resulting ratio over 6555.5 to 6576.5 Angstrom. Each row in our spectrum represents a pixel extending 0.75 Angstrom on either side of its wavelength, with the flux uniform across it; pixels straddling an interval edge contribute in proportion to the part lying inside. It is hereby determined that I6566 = 0.06 mag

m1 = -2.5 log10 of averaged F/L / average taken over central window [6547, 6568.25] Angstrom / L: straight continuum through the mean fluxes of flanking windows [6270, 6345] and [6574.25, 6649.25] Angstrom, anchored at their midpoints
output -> 0.06 mag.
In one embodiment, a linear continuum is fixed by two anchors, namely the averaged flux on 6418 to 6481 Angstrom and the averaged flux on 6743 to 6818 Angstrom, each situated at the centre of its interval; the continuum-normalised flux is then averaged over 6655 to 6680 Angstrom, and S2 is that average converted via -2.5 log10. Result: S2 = -0.03 mag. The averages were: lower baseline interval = 49.5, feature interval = 49.7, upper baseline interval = 48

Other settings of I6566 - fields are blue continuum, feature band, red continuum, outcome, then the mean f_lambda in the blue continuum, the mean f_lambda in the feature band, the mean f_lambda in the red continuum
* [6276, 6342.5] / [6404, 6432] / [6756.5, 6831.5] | 0.01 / 50.6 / 49.7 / 47.9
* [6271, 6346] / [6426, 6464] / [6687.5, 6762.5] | 0.02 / 50.7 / 49.3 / 48.4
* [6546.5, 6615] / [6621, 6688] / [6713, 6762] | -0.03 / 48.2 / 49.4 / 48.3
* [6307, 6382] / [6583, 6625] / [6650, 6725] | 0.01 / 50.3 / 48.8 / 49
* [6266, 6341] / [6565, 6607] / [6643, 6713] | 0.02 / 50.9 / 48.6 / 49.2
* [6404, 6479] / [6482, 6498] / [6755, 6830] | 0.00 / 49.6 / 49.2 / 47.9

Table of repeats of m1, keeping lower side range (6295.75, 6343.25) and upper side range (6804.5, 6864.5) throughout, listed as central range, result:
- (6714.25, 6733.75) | 0.00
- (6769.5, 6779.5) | -0.01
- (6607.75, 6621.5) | -0.03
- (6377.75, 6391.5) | -0.03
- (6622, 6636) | -0.01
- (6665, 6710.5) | -0.02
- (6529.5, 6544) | -0.01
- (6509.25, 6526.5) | -0.02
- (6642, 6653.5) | -0.02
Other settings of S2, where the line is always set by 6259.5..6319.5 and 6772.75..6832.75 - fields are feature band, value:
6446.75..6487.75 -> 0.01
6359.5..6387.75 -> 0.00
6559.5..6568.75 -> 0.13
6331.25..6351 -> 0.01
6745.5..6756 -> -0.01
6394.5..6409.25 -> 0.03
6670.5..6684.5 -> -0.02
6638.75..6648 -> -0.01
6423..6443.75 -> 0.02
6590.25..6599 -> 0.04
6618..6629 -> -0.01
